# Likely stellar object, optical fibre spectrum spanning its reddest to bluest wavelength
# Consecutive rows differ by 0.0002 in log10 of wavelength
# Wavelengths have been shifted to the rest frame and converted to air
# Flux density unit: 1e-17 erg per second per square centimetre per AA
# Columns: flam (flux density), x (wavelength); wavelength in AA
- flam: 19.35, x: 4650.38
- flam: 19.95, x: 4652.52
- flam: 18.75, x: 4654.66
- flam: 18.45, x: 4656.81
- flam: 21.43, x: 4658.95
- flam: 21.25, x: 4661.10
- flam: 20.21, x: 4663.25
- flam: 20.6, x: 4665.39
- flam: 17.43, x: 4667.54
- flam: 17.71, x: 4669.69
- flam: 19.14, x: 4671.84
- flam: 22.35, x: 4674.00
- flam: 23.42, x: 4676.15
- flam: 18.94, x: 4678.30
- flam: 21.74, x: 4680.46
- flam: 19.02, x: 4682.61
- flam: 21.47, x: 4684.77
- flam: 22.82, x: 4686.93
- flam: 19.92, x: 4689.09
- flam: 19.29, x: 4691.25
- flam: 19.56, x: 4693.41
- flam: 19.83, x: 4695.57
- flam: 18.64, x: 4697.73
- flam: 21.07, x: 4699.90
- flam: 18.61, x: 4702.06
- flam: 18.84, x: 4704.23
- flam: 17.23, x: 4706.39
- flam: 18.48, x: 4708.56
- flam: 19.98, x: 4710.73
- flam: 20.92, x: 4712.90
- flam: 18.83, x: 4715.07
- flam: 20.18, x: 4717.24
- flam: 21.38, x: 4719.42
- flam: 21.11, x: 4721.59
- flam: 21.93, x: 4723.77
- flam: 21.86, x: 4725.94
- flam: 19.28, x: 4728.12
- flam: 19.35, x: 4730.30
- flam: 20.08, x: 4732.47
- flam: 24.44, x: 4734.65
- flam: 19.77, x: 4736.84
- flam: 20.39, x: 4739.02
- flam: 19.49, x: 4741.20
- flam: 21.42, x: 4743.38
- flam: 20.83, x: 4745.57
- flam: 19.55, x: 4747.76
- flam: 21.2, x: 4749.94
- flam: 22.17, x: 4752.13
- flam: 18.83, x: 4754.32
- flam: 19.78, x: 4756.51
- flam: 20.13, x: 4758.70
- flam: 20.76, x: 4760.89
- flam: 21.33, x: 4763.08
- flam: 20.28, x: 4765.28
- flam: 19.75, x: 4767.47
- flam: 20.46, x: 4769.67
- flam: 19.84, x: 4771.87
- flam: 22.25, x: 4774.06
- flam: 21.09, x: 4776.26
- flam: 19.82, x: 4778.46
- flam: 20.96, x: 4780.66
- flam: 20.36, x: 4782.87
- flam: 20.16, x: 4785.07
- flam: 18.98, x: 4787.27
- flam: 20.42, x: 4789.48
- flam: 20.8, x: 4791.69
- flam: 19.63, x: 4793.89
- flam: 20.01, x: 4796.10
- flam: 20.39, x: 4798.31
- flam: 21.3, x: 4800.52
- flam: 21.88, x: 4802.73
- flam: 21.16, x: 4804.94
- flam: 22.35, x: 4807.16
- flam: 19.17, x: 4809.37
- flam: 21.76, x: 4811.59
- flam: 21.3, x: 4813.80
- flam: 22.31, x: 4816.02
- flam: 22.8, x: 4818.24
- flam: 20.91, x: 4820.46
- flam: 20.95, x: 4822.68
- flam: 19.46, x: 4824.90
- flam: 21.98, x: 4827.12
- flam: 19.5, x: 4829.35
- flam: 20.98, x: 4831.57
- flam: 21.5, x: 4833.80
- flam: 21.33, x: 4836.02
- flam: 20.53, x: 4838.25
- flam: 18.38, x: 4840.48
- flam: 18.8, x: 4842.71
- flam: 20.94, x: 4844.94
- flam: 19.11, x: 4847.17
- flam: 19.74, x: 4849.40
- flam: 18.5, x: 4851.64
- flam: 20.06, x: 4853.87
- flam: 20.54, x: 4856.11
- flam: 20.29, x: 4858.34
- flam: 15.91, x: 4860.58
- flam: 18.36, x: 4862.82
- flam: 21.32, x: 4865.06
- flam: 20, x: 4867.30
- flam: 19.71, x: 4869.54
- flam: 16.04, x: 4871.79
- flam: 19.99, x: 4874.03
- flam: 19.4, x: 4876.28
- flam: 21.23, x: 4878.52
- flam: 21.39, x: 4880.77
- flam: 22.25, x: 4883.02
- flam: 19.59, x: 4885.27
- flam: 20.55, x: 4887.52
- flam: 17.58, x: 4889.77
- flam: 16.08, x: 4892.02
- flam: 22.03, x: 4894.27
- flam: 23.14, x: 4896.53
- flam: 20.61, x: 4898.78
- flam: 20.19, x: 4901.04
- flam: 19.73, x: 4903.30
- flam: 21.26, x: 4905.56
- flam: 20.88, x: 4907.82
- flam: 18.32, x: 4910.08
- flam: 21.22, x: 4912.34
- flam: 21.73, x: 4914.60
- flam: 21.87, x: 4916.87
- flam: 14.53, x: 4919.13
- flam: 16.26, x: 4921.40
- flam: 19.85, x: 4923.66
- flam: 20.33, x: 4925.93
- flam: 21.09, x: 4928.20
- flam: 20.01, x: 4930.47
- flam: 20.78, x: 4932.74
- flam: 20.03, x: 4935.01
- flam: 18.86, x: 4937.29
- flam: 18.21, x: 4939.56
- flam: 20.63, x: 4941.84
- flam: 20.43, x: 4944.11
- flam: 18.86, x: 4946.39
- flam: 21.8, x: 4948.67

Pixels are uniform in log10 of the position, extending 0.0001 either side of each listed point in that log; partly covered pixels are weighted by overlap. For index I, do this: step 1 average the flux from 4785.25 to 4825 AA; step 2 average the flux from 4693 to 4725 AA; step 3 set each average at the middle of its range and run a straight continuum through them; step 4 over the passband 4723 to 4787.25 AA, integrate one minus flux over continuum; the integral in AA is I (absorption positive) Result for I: -0.8 AA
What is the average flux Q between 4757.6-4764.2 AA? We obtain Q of 20.7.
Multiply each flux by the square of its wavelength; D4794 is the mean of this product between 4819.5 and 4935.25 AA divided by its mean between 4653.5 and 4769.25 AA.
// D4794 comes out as 1.06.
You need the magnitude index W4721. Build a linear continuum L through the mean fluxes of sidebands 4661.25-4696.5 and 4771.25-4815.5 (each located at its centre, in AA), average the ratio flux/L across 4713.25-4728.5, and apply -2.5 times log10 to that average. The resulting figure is -0.02 mag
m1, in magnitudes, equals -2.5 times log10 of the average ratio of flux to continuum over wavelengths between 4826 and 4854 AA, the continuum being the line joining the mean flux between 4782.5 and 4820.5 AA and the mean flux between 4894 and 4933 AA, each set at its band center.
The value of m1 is 0.028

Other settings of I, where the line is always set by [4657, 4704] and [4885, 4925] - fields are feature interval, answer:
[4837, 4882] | 0.70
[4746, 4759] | -0.19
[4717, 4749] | -1.11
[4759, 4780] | -0.65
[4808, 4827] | -1.18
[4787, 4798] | -0.07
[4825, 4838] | -0.66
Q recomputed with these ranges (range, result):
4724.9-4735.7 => 21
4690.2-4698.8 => 19.3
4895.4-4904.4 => 20.9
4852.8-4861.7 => 19.2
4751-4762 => 20.3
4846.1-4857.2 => 19.6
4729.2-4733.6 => 19.8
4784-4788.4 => 19.6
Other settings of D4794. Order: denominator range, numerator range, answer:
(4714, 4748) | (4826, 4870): 1.01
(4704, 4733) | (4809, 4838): 1.10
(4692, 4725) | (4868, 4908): 1.09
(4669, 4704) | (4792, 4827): 1.10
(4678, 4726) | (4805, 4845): 1.09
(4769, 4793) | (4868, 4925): 1.02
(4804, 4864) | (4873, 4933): 1.02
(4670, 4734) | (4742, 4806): 1.05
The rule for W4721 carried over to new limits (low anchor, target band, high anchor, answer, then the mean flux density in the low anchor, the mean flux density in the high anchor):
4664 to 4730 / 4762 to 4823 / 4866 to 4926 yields -0.045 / 20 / 19.8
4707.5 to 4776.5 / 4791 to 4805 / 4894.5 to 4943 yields -0.019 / 20.5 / 20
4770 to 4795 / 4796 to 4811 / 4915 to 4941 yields -0.039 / 20.4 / 19.3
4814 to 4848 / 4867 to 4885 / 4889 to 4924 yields 0.007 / 20.7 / 19.7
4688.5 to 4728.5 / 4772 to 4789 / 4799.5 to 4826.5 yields 0.019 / 19.8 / 21.3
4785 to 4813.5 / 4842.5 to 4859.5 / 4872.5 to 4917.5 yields 0.039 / 20.7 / 20.4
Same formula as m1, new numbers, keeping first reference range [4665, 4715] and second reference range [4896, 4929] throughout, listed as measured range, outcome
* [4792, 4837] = -0.06 mag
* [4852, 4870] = 0.03 mag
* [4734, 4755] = -0.05 mag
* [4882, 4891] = 0.00 mag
